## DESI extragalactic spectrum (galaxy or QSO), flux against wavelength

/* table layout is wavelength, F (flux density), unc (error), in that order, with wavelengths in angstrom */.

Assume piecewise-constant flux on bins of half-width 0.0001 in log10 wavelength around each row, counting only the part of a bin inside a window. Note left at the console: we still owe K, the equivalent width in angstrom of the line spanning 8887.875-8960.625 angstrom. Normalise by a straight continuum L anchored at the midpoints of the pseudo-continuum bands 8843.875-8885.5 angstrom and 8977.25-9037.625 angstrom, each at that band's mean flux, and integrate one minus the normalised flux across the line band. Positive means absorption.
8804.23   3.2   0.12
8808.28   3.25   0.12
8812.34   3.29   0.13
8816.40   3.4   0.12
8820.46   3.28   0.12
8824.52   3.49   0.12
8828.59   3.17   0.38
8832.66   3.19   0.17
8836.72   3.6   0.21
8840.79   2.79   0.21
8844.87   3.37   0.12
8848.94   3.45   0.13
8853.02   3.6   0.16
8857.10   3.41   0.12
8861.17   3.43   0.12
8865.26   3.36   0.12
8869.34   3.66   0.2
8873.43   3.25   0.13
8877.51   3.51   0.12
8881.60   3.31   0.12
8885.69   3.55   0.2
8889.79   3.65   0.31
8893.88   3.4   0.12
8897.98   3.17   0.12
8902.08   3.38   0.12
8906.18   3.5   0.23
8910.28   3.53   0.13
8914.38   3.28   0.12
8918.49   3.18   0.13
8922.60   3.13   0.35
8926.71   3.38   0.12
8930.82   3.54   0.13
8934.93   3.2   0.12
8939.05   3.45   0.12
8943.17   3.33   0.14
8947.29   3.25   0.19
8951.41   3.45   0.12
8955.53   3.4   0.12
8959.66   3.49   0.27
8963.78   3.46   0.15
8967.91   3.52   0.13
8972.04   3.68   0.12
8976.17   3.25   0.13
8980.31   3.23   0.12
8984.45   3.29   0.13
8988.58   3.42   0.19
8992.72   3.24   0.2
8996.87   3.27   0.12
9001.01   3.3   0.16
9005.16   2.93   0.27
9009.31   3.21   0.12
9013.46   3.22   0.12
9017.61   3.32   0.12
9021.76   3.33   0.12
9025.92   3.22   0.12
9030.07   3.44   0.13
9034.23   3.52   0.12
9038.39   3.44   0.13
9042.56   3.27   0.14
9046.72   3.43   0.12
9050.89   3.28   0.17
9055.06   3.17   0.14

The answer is 0.1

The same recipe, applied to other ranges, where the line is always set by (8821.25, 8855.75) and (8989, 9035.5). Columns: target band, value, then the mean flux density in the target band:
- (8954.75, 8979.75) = -1.27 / 3.46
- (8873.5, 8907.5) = -1.10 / 3.42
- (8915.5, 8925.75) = 0.35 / 3.19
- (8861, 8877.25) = -0.55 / 3.43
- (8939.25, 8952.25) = -0.21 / 3.35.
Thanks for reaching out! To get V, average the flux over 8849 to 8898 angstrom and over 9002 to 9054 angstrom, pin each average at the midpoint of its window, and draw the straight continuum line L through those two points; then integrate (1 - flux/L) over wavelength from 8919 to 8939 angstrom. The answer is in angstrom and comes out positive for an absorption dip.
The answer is 0.5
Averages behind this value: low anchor 3.45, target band 3.32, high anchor 3.3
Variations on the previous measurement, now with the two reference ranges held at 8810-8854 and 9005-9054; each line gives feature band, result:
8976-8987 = 0.2 angstrom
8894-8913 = -0.4 angstrom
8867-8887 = -0.8 angstrom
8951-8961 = -0.4 angstrom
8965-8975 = -0.7 angstrom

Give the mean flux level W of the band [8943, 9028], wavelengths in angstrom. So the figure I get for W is 3.32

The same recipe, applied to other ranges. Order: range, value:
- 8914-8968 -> 3.36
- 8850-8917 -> 3.43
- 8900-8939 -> 3.35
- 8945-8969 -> 3.42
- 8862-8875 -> 3.43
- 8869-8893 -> 3.47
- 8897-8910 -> 3.39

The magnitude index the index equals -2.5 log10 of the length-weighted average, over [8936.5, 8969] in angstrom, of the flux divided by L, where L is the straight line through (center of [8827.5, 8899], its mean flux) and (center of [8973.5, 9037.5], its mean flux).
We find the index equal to -0.03 mag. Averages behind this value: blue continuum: 3.39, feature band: 3.41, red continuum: 3.29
